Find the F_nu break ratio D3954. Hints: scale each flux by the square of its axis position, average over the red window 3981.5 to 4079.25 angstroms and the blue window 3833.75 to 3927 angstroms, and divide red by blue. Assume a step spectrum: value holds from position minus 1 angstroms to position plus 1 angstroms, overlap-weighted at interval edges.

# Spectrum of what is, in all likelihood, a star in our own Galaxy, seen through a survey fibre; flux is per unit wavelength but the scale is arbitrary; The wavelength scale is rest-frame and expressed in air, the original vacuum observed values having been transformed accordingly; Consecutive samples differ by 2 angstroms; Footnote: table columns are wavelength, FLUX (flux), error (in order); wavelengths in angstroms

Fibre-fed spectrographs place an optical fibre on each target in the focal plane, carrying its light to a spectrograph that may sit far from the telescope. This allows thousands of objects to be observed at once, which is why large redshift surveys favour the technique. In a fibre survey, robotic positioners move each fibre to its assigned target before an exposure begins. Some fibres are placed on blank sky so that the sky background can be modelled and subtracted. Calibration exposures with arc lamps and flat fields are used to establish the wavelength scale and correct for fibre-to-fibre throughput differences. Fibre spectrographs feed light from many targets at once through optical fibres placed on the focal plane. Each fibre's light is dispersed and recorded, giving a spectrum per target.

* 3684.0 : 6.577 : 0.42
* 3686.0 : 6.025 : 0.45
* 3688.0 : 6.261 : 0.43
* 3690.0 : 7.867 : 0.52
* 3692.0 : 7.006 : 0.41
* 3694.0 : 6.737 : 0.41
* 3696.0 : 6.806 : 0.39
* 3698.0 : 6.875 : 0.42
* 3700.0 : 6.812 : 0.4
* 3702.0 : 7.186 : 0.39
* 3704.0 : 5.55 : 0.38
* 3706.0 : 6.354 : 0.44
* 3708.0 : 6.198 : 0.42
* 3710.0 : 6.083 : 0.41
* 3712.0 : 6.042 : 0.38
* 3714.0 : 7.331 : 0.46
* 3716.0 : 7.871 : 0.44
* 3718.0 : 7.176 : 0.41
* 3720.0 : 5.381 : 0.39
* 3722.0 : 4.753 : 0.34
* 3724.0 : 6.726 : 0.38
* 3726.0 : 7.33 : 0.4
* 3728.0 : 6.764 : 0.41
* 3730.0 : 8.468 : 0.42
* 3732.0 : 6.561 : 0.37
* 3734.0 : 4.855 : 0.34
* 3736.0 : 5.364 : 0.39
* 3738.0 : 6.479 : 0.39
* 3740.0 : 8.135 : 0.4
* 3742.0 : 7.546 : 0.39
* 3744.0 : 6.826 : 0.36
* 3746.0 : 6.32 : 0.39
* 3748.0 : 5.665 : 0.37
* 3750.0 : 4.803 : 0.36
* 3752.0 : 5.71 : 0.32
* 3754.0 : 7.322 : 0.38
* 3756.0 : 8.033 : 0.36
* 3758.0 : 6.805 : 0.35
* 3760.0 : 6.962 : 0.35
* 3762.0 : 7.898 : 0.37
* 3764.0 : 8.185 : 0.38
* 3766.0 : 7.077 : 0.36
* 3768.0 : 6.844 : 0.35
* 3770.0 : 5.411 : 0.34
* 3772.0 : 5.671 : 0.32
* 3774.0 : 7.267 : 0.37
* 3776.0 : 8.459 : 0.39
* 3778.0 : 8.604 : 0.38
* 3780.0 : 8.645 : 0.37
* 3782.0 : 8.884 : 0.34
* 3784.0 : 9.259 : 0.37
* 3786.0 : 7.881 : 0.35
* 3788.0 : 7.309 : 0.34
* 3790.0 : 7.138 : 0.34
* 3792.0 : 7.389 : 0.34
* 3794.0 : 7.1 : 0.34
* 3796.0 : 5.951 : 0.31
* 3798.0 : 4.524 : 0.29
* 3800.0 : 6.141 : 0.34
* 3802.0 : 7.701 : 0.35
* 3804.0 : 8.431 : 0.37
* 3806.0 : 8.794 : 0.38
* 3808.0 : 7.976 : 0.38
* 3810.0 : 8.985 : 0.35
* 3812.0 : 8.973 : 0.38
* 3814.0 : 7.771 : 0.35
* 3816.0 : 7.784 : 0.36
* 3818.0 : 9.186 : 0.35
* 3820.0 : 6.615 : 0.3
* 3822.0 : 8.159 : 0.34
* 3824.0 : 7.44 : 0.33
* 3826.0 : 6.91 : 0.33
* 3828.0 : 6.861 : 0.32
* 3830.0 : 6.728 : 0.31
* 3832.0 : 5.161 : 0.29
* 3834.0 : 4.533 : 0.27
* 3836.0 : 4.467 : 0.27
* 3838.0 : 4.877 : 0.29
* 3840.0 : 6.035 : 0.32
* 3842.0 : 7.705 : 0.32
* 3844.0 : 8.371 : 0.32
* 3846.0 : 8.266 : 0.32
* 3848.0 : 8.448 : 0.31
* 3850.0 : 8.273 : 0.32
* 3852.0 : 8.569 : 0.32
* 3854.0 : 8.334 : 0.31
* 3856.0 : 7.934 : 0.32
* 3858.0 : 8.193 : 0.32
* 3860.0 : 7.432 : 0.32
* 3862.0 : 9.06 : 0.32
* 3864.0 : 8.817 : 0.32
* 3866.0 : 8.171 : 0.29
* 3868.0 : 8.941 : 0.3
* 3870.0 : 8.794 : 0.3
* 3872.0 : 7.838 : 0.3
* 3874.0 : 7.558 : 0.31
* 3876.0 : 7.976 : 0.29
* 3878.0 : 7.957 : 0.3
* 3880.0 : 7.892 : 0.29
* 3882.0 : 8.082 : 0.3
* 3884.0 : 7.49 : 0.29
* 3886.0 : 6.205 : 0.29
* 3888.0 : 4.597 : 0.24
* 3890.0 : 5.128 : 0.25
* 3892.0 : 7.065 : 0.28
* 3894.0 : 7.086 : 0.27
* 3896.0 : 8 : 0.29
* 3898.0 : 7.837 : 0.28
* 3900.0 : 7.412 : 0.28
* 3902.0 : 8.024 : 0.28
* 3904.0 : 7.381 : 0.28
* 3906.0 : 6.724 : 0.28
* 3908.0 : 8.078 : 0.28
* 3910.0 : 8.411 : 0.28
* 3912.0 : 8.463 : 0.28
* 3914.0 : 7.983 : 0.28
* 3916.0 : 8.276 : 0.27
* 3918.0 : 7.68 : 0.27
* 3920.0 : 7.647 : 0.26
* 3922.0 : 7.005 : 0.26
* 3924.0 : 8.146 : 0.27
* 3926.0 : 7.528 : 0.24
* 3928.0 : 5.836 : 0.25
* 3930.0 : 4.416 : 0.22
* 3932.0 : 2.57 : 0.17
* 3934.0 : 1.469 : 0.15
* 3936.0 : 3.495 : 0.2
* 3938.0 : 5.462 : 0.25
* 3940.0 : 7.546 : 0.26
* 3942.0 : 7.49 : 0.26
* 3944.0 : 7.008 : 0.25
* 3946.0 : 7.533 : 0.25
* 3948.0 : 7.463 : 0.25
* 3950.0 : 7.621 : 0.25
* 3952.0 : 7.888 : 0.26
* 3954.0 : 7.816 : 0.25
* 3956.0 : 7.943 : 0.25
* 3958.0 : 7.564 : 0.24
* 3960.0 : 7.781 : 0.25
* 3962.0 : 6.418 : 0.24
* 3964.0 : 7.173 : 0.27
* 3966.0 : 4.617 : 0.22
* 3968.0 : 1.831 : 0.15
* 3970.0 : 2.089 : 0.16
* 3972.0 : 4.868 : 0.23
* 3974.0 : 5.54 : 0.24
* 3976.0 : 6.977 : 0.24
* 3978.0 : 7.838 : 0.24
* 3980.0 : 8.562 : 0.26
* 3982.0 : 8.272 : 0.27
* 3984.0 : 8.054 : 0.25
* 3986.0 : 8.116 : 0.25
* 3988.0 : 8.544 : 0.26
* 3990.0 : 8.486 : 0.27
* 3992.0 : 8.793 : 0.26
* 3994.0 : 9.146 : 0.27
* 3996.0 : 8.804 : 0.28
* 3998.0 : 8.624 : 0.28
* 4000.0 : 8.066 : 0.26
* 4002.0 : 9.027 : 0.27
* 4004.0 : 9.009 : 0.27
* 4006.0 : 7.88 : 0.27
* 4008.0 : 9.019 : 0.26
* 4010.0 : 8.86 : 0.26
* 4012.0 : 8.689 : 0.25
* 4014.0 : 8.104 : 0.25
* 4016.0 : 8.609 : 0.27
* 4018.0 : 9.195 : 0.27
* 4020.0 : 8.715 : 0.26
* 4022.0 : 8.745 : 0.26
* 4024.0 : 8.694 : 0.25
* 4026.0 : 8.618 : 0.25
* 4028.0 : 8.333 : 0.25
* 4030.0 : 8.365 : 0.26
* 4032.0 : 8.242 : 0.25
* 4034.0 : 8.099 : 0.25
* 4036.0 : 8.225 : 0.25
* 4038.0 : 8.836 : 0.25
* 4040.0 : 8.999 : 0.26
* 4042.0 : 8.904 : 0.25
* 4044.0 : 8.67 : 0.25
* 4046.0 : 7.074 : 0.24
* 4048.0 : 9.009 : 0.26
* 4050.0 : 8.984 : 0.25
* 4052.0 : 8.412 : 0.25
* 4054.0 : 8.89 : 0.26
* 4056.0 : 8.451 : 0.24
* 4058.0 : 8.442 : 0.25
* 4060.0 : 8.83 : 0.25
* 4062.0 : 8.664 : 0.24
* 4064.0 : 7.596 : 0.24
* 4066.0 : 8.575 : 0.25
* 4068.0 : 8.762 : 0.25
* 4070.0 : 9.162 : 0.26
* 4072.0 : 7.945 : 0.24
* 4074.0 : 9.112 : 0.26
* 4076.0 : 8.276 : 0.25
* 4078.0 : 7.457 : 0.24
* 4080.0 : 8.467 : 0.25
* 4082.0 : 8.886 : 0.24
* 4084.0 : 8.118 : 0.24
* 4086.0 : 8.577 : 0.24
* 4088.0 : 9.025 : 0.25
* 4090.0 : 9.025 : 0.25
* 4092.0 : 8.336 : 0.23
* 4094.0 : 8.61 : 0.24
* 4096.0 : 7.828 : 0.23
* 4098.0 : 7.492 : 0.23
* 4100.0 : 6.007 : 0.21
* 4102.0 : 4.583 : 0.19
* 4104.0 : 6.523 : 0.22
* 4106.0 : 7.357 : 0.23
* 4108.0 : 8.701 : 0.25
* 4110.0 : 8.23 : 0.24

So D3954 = 1.22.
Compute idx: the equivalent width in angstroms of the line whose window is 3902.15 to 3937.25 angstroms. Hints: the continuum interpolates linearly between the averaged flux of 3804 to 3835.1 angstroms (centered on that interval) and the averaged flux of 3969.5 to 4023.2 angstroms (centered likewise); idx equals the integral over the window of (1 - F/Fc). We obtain 5.61 angstroms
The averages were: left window 7.48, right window 8.08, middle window 6.56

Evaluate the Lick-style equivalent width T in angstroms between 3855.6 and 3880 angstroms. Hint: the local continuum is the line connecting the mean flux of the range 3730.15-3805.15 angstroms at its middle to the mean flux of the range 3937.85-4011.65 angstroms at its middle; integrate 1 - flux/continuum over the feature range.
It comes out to -3.4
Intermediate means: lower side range 7.02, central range 8.22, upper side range 7.43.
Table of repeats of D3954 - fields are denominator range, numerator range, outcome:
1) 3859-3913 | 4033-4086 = 1.21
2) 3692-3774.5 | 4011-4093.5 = 1.52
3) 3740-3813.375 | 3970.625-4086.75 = 1.30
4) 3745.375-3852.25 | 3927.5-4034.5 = 1.11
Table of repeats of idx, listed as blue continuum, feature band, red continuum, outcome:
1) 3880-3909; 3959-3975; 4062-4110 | 5.2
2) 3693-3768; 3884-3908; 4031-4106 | 1.6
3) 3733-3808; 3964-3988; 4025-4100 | 5.4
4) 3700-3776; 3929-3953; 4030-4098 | 6.1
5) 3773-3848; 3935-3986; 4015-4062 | 9.6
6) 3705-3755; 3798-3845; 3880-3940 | -3.9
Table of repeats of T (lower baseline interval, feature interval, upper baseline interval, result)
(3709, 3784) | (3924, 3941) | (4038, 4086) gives 6.20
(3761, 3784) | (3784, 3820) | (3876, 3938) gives -0.86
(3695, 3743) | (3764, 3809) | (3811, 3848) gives -3.51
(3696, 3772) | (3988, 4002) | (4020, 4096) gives -0.90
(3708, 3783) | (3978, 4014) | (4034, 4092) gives -1.61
